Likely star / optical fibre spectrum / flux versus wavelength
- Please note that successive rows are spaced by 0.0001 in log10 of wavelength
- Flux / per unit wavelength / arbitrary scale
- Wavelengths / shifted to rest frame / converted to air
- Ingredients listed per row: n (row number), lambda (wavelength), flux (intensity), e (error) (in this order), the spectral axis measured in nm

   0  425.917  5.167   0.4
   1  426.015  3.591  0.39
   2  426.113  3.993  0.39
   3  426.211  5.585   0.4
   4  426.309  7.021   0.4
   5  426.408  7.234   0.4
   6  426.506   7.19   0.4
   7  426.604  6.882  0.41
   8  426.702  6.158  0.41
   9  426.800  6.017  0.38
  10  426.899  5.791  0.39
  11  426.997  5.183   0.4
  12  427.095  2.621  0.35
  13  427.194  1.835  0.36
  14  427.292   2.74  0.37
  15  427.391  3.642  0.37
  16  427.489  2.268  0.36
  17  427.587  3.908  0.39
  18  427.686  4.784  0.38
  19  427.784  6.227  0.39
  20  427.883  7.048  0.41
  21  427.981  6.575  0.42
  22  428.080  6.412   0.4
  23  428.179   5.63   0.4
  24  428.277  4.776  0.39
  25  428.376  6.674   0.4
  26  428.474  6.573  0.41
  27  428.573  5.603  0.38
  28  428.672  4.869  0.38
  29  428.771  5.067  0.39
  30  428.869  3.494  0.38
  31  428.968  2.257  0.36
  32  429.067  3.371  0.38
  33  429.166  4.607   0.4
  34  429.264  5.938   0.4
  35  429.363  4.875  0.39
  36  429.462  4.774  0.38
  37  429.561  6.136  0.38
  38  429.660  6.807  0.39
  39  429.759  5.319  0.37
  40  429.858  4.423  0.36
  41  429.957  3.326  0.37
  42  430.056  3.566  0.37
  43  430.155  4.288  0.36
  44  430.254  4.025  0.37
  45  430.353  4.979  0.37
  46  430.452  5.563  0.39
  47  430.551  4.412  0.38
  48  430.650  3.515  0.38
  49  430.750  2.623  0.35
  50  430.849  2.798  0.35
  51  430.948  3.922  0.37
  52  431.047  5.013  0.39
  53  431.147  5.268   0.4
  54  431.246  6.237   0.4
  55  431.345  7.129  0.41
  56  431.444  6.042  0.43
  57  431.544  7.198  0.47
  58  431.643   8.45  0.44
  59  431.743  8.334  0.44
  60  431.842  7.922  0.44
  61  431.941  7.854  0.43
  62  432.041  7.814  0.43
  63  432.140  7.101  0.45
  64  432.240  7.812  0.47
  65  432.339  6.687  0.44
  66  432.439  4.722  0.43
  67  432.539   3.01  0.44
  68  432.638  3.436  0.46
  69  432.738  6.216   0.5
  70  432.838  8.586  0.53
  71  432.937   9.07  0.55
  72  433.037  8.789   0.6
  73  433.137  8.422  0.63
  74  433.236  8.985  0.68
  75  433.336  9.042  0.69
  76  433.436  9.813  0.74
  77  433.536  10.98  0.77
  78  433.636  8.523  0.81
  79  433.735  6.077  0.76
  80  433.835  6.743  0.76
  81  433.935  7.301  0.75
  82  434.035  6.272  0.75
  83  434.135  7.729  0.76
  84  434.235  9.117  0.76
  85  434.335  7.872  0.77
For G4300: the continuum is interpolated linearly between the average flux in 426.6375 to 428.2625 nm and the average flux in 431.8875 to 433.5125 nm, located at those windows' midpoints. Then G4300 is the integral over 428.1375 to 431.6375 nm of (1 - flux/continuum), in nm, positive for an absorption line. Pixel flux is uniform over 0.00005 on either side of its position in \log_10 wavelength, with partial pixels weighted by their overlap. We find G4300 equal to 0.61 nm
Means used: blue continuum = 4.82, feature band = 4.93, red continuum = 7.4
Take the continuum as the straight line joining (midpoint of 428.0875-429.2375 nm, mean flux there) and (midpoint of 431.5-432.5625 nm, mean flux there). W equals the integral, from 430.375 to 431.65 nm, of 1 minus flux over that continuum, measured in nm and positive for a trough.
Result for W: 0.26 nm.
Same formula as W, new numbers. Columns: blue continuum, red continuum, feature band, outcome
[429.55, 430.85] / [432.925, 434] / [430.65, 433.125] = 0.09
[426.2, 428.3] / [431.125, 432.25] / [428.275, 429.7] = 0.23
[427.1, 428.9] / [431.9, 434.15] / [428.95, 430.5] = 0.28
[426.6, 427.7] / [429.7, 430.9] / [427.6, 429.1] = -0.40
